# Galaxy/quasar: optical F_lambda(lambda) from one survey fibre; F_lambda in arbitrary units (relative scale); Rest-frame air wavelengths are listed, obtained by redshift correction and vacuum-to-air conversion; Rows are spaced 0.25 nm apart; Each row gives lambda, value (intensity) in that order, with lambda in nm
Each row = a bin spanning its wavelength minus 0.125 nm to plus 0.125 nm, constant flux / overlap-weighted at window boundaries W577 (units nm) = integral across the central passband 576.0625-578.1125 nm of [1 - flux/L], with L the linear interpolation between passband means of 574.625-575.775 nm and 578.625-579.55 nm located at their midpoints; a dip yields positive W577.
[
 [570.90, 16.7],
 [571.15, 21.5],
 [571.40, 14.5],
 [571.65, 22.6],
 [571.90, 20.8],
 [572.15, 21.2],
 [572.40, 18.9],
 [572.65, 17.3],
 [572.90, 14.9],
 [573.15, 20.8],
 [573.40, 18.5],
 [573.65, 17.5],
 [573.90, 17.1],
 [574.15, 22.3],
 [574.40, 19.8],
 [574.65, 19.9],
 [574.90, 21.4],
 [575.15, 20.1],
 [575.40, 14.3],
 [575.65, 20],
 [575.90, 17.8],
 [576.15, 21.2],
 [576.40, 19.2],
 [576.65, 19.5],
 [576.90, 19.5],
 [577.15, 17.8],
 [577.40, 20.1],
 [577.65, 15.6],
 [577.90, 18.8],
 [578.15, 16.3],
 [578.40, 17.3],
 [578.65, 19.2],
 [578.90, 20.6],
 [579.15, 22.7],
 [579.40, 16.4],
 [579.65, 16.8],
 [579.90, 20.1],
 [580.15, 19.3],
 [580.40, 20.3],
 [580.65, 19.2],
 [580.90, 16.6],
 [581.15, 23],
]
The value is 0.06 nm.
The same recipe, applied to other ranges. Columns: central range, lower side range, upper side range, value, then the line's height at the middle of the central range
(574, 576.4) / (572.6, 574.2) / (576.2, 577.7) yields -0.13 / 18.6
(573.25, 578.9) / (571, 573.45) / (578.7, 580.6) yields 0.13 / 19.3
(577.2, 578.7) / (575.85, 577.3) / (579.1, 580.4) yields 0.10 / 19.1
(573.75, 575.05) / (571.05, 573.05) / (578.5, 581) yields -0.07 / 19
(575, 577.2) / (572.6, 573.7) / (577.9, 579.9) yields -0.08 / 18.2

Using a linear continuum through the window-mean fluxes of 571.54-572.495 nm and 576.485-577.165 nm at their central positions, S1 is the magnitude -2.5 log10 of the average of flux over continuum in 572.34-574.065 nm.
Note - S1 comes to 0.14 mag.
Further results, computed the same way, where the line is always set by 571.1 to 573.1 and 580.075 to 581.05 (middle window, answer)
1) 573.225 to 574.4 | -0.01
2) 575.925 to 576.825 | -0.04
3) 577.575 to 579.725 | 0.04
